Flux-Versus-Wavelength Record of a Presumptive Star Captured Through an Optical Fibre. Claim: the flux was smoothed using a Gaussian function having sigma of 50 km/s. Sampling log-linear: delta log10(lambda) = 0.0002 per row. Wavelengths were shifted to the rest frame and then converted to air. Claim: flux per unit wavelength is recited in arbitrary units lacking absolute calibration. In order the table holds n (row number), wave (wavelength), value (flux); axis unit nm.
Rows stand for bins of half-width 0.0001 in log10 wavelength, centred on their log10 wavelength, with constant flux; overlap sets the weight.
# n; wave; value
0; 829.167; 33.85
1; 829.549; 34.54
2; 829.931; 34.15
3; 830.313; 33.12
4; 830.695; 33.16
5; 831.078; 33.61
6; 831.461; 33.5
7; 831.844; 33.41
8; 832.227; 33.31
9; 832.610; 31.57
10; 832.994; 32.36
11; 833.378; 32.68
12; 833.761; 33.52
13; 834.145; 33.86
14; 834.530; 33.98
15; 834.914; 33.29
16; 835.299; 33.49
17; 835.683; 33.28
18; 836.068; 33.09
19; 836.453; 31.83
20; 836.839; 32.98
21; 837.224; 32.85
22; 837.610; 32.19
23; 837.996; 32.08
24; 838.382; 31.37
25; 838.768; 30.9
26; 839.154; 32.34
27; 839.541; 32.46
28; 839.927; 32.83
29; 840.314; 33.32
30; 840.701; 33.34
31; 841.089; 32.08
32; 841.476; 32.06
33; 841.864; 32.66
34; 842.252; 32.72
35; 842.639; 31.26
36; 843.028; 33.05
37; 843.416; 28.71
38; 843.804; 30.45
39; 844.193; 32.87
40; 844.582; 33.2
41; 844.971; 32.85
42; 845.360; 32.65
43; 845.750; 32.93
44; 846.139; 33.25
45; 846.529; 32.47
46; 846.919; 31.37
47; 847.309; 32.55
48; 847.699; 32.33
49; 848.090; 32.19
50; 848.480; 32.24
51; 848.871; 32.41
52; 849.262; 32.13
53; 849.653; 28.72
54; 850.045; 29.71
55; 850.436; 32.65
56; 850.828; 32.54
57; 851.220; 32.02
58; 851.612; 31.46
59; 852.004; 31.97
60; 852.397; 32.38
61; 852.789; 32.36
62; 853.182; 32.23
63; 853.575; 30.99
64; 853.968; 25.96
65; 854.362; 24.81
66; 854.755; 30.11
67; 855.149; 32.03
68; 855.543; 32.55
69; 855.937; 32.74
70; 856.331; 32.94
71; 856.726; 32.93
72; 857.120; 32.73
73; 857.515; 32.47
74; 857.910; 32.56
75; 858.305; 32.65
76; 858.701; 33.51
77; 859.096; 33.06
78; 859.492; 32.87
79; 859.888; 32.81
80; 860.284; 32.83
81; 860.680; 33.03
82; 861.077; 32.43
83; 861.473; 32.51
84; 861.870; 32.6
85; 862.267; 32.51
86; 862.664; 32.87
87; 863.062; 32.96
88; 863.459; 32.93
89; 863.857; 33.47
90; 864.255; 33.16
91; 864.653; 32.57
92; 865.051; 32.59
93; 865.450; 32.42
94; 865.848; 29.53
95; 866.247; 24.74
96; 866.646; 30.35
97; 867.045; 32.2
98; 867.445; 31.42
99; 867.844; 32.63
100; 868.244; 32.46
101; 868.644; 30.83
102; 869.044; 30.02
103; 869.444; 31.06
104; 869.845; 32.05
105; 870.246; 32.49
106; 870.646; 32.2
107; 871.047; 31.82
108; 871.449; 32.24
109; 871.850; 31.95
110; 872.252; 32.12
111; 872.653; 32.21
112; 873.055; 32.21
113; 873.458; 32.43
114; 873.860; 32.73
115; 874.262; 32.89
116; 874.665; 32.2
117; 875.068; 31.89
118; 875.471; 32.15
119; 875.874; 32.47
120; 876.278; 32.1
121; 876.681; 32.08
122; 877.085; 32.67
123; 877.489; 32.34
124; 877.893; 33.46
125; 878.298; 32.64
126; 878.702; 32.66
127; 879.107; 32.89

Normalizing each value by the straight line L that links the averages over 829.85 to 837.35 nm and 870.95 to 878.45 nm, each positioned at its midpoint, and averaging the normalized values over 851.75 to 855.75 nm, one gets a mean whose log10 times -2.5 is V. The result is 0.08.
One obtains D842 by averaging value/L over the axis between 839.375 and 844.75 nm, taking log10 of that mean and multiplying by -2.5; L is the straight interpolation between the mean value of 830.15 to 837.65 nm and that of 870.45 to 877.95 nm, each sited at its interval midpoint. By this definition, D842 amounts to 0.02 mag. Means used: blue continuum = 33.1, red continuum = 32.3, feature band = 32.2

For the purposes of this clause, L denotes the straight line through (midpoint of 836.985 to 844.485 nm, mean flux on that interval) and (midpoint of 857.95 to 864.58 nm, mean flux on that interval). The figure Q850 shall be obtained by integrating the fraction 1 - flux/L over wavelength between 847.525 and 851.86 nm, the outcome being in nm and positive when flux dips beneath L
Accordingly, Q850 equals 0.10 nm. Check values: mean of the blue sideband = 32.1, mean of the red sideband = 32.9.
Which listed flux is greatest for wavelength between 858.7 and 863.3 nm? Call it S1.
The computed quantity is 33.51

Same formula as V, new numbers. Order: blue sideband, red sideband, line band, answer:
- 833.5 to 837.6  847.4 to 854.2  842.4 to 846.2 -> 0.00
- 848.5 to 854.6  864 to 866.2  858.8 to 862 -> -0.05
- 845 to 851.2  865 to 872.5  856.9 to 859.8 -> -0.04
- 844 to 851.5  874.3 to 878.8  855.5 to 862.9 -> -0.02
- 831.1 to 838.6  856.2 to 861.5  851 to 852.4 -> 0.03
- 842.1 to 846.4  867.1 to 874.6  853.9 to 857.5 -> 0.04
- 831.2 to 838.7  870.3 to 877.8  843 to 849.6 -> 0.02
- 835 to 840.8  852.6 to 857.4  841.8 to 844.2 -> 0.02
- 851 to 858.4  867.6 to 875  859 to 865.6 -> -0.04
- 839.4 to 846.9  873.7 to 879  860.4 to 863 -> -0.01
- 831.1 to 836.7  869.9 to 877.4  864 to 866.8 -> 0.06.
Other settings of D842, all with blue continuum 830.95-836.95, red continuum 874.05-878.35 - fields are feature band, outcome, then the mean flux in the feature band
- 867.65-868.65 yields 0.013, 32.2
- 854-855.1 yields 0.177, 27.8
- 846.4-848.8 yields 0.023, 32.2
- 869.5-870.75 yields 0.014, 32.1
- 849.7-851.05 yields 0.052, 31.3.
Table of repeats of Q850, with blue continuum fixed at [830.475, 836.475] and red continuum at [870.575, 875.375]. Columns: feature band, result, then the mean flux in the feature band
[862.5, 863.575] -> -0.015 nm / 32.9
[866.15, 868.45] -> 0.105 nm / 30.9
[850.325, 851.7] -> 0.023 nm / 32.2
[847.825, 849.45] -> 0.028 nm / 32.2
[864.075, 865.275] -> -0.012 nm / 32.8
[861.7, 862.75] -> -0.005 nm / 32.6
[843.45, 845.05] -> 0.047 nm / 31.9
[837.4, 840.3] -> 0.081 nm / 32.1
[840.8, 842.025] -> 0.024 nm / 32.3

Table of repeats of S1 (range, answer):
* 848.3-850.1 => 32.41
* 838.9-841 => 33.34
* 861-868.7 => 33.47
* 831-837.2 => 33.98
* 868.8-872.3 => 32.49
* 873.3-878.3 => 33.46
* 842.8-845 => 33.2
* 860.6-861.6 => 33.03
